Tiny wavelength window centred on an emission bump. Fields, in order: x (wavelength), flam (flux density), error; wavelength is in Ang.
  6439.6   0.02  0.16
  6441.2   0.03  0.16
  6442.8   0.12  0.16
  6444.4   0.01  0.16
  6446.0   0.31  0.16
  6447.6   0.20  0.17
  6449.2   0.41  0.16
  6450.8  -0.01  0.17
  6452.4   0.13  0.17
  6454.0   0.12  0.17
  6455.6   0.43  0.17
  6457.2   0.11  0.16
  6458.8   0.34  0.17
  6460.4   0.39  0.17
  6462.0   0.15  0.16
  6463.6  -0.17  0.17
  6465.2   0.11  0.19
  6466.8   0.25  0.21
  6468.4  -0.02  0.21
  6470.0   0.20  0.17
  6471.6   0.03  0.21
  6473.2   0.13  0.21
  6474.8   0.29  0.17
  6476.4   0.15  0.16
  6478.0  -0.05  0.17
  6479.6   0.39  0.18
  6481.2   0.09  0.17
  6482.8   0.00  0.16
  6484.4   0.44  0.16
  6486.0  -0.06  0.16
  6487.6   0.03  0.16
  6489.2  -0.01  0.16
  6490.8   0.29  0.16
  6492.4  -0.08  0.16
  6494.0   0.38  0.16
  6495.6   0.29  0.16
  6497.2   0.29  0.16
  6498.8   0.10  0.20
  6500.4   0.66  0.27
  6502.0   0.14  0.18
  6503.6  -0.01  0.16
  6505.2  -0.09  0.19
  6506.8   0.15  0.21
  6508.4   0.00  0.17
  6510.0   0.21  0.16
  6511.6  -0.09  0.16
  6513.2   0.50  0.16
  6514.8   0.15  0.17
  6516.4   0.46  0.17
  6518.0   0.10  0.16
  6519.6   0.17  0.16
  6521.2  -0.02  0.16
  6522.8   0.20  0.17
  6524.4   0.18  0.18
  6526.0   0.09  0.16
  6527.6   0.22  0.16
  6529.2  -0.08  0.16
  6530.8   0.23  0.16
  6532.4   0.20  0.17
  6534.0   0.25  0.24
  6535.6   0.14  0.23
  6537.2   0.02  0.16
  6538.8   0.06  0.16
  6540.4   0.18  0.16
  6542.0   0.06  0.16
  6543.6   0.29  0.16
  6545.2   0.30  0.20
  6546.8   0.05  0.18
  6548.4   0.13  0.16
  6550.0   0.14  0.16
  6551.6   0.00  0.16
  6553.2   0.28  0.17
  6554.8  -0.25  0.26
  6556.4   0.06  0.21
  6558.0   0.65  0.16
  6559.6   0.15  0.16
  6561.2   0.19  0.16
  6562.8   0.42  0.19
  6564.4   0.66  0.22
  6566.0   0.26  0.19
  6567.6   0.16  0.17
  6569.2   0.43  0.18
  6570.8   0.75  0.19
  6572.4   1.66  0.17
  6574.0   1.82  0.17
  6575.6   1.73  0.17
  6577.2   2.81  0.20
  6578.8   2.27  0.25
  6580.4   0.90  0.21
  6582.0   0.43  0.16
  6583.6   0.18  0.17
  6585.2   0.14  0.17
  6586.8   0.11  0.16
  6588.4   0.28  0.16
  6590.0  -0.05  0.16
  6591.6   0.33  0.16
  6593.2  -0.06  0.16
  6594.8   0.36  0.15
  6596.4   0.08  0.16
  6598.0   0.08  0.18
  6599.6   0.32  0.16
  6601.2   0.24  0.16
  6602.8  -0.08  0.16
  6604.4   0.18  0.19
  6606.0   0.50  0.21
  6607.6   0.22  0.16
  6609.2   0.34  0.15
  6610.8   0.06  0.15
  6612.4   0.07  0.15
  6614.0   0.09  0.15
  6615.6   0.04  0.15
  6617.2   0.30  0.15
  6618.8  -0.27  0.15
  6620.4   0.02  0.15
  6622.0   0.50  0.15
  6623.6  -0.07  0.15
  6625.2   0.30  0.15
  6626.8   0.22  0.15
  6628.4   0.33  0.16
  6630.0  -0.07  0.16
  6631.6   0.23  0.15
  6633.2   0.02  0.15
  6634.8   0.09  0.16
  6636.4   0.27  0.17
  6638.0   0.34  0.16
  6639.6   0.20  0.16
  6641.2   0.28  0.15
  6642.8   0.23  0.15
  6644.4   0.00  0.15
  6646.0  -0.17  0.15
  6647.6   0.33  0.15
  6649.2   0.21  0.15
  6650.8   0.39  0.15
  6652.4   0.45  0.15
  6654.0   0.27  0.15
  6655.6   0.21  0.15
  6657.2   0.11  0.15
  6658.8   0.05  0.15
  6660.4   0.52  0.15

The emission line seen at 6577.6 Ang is [O II] 3727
